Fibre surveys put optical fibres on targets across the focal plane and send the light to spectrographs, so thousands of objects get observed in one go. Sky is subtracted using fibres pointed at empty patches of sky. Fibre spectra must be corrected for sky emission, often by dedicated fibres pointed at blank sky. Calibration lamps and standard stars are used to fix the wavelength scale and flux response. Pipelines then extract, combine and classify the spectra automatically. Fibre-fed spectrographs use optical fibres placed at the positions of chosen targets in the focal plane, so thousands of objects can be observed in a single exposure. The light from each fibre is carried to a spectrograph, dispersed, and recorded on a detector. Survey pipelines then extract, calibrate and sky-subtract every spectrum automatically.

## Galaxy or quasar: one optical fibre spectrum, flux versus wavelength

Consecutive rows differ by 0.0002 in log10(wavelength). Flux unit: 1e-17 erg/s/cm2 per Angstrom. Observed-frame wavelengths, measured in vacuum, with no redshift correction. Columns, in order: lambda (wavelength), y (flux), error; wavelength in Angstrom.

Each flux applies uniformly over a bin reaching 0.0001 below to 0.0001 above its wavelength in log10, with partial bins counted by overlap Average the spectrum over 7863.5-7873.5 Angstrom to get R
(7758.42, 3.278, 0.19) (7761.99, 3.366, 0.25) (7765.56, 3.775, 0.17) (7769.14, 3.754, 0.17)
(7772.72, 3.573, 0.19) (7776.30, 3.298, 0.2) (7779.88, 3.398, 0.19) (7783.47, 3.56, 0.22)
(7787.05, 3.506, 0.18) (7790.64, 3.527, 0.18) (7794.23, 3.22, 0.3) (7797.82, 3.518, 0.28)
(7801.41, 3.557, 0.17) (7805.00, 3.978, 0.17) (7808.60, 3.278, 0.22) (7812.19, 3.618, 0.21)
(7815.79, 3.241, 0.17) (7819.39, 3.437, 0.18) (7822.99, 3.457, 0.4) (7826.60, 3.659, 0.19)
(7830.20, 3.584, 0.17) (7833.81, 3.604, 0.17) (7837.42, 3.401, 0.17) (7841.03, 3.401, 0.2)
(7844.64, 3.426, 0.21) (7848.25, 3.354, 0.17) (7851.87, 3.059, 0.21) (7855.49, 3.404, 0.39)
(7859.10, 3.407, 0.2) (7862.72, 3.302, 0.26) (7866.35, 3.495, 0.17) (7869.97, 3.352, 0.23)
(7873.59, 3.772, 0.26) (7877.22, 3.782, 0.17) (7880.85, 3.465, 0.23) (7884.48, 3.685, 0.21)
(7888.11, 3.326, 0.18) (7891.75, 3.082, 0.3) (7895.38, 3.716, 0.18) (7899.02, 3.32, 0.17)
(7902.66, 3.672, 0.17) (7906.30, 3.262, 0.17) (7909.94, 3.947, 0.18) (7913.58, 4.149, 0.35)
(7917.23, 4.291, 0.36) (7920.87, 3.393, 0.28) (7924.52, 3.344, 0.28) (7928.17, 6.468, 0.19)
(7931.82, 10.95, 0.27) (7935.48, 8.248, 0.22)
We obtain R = 3.47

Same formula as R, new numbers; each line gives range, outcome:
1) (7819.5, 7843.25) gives 3.51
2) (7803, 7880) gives 3.48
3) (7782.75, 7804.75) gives 3.51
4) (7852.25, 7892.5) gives 3.46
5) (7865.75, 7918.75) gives 3.62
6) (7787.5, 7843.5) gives 3.5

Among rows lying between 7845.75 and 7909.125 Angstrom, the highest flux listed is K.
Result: 3.782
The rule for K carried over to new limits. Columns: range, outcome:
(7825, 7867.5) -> 3.659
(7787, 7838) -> 3.978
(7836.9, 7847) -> 3.426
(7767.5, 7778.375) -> 3.754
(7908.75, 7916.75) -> 4.149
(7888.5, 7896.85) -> 3.716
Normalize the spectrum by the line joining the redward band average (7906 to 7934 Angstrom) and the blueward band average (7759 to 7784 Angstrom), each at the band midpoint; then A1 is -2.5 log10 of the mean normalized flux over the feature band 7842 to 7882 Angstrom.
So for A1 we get 0.29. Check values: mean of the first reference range 3.52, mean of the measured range 3.44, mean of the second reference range 5.11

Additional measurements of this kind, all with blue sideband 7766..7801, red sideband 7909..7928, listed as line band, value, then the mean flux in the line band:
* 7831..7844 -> 0.07 mag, 3.47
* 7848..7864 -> 0.15 mag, 3.3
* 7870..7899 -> 0.11 mag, 3.52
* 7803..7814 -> -0.01 mag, 3.62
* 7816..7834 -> 0.05 mag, 3.52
